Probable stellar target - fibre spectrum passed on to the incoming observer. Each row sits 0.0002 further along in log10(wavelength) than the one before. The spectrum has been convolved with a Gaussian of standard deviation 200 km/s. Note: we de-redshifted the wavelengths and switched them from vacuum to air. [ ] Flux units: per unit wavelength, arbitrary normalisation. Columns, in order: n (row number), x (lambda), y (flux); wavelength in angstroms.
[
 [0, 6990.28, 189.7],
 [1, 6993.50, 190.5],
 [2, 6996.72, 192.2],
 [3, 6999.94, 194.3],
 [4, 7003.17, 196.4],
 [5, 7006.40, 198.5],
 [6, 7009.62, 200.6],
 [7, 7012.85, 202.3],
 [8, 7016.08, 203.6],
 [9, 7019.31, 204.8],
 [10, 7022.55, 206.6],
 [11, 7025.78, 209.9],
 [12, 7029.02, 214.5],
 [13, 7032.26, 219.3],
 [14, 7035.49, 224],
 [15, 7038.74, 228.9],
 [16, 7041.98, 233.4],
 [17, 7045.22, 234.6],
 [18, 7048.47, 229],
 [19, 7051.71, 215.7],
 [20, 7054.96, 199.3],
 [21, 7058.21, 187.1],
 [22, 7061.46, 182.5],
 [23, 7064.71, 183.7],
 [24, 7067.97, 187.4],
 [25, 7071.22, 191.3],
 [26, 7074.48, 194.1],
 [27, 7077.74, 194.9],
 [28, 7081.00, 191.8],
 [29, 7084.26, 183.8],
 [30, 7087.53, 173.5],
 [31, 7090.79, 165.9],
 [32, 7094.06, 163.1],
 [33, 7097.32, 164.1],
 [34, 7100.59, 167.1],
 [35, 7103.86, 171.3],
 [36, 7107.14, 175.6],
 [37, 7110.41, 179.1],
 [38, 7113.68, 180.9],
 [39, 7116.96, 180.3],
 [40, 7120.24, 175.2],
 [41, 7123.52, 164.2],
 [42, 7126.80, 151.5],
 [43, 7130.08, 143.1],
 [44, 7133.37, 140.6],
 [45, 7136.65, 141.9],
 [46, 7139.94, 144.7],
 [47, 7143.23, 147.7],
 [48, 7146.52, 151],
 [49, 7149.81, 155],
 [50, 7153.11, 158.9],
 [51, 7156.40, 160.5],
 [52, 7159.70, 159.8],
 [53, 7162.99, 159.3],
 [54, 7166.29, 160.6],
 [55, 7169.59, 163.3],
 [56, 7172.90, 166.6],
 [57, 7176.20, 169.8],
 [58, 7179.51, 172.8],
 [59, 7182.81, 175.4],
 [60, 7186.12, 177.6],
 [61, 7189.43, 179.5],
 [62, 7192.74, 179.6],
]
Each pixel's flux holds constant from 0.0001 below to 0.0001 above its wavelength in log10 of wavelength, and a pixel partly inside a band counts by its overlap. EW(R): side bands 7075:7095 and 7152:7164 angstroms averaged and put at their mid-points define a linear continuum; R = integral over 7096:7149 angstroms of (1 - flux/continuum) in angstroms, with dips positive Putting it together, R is 2.8 angstroms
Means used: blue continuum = 180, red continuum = 160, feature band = 161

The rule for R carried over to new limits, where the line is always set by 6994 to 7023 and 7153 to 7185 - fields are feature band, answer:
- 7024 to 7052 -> -4.4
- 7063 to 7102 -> 0.8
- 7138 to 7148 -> 1.4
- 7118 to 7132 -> 1.2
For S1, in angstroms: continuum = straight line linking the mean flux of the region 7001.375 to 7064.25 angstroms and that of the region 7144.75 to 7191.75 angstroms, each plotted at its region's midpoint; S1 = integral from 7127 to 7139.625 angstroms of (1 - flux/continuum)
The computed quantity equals 2.4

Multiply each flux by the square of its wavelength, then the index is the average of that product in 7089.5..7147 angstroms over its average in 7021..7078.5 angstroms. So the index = 0.79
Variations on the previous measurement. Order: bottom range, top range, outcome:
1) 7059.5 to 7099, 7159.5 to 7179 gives 0.93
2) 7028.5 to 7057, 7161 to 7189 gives 0.79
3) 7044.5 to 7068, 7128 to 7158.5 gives 0.76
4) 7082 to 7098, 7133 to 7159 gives 0.89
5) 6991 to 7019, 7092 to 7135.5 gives 0.86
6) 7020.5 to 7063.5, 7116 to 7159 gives 0.74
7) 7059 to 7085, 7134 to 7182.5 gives 0.86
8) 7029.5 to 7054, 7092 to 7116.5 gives 0.78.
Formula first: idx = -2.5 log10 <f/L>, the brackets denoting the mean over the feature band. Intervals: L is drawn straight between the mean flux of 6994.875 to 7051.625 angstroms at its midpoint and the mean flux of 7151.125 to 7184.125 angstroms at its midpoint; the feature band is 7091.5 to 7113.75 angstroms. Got 0.09 mag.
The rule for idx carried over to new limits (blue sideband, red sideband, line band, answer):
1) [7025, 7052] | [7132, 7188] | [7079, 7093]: 0.12 mag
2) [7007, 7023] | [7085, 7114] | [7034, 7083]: -0.10 mag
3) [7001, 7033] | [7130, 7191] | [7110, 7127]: 0.00 mag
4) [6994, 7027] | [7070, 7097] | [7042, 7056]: -0.17 mag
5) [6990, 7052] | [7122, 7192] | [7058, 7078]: 0.02 mag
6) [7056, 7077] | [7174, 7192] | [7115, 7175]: 0.14 mag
